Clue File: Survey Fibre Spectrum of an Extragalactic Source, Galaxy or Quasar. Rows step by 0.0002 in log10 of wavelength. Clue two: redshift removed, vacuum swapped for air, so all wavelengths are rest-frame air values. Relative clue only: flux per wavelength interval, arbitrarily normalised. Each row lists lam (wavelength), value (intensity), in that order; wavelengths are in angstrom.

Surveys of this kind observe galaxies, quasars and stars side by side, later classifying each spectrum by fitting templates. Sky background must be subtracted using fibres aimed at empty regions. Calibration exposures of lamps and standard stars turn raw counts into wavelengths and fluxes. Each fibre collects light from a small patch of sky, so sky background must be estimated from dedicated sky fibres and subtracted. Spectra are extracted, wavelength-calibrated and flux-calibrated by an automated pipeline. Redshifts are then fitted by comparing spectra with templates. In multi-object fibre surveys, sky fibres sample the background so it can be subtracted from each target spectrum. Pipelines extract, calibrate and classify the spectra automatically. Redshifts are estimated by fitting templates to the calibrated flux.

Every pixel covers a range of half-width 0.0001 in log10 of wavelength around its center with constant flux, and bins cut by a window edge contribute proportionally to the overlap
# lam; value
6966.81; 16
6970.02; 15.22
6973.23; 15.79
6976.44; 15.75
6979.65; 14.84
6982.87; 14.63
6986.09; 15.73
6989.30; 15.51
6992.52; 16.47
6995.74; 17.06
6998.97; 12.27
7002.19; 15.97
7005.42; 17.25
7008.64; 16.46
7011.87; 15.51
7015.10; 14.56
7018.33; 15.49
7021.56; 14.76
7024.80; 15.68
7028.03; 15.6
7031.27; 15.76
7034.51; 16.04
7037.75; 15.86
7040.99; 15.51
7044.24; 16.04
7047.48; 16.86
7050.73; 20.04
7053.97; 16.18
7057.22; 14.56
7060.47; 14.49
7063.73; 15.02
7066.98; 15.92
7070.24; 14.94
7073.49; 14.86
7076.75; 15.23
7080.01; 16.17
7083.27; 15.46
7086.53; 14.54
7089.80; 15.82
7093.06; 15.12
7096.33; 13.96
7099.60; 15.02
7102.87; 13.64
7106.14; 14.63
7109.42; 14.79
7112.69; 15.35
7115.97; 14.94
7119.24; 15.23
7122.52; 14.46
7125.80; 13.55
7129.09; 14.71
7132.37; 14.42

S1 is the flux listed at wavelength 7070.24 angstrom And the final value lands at 14.94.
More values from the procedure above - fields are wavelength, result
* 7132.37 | 14.42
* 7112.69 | 15.35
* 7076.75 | 15.23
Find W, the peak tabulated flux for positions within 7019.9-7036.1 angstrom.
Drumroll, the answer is 16.04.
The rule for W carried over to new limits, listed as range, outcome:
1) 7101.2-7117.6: 15.35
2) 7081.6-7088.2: 15.46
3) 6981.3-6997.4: 17.06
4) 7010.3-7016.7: 15.51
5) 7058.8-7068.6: 15.92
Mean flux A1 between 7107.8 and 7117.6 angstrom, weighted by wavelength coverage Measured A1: 15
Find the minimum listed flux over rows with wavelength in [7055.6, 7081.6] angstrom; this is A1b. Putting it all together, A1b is 14.49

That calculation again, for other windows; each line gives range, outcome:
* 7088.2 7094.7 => 15.12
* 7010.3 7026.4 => 14.56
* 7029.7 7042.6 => 15.51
